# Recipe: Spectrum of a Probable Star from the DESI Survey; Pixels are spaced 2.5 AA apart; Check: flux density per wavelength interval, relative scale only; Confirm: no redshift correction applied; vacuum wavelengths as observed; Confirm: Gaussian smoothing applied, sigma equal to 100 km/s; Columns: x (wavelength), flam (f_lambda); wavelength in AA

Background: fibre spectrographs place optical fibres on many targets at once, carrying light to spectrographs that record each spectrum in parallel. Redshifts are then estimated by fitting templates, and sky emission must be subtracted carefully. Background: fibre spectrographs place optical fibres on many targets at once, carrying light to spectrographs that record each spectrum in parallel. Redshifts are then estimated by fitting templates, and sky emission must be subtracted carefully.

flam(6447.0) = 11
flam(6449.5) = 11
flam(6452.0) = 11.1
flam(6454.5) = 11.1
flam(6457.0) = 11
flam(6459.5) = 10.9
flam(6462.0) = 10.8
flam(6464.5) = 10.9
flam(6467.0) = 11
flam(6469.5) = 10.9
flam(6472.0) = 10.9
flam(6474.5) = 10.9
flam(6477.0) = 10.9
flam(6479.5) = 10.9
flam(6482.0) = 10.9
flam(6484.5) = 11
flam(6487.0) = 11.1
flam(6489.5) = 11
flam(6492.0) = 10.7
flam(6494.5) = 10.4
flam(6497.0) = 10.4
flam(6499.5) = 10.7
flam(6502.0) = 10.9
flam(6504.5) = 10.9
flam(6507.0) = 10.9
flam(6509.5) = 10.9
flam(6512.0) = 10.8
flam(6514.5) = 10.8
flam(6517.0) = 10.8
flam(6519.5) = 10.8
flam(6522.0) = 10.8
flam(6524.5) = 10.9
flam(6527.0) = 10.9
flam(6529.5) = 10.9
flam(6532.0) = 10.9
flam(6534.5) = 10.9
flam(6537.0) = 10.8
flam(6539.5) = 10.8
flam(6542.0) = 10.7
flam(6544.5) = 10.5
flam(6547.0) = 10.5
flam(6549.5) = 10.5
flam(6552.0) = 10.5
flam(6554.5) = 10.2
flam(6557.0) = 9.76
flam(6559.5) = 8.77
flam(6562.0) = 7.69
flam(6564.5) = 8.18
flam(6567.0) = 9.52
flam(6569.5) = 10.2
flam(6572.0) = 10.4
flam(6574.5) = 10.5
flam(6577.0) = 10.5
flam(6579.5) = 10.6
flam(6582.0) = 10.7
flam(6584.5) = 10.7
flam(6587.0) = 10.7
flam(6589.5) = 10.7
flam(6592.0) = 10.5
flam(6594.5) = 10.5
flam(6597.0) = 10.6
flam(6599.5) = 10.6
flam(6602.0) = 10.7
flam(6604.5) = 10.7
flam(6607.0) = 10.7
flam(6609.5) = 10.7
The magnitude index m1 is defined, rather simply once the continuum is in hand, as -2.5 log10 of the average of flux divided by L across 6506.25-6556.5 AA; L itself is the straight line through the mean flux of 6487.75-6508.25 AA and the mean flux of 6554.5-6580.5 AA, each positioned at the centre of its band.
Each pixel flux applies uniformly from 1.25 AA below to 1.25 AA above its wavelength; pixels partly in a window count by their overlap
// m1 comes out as -0.05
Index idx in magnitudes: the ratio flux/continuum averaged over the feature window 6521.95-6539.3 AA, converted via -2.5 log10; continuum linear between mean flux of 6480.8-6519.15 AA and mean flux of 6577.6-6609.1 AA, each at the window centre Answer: -0.01 mag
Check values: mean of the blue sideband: 10.8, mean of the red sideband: 10.6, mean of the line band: 10.9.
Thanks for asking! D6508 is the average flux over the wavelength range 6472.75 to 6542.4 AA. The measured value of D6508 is 10.8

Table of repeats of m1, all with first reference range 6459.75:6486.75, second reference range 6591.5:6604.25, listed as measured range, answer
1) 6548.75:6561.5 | 0.097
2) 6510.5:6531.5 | -0.005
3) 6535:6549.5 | 0.008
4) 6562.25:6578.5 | 0.096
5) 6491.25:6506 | 0.018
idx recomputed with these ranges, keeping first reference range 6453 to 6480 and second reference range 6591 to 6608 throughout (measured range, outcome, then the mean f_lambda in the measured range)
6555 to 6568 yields 0.21 mag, 8.85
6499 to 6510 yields 0.00 mag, 10.9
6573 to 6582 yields 0.01 mag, 10.6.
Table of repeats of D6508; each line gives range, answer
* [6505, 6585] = 10.4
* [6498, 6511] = 10.9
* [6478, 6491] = 11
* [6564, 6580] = 10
